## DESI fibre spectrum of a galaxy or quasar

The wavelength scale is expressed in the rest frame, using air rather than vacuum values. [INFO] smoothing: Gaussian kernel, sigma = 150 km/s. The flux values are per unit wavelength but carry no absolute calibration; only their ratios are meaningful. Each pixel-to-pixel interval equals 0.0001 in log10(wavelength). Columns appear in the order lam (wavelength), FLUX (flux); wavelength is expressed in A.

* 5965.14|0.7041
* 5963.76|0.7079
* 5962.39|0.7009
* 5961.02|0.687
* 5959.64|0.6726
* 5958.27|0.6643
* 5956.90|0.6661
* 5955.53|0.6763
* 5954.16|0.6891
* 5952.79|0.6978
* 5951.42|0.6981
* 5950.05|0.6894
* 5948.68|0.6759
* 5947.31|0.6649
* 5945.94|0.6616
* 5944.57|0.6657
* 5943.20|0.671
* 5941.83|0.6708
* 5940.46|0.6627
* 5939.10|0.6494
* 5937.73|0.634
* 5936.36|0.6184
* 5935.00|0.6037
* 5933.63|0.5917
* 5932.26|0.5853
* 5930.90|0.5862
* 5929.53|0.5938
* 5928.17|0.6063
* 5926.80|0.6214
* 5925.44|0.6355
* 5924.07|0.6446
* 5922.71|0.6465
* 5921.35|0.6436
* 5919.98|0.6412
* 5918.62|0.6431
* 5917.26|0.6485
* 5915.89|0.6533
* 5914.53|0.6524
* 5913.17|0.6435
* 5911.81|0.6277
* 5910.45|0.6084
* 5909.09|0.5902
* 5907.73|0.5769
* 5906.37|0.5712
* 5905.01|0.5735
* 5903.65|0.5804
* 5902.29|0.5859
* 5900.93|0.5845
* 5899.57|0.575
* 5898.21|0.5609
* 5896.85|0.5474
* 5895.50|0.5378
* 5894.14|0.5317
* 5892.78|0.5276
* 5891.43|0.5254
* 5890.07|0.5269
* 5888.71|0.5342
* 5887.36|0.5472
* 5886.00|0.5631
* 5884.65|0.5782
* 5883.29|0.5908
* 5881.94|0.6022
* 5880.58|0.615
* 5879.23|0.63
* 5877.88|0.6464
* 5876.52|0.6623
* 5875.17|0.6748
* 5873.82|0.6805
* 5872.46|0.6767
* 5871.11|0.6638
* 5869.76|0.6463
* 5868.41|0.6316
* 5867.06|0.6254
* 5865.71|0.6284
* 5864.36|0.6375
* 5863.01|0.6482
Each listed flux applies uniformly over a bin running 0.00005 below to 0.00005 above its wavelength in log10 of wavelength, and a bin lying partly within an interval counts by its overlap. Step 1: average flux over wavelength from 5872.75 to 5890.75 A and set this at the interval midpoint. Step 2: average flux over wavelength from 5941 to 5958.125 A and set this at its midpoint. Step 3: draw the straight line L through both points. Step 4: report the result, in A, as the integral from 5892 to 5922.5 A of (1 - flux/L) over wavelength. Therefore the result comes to 1.8 A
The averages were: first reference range 0.605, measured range 0.596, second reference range 0.677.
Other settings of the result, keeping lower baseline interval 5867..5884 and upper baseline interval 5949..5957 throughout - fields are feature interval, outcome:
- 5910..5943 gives 2.04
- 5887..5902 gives 2.46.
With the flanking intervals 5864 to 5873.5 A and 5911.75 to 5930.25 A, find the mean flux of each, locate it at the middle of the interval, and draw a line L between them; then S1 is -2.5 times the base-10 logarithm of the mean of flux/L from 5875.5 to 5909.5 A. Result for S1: 0.12 mag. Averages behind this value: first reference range 0.646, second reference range 0.636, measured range 0.575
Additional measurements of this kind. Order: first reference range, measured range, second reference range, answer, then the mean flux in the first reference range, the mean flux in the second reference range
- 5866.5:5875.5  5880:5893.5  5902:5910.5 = 0.116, 0.657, 0.582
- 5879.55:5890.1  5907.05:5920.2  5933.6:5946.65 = -0.029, 0.574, 0.645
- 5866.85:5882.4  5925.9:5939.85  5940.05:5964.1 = 0.103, 0.647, 0.679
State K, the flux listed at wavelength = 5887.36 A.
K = 0.5472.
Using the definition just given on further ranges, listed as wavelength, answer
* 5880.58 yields 0.615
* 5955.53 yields 0.6763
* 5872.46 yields 0.6767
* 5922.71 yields 0.6465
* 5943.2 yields 0.671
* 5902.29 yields 0.5859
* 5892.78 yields 0.5276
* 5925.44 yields 0.6355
